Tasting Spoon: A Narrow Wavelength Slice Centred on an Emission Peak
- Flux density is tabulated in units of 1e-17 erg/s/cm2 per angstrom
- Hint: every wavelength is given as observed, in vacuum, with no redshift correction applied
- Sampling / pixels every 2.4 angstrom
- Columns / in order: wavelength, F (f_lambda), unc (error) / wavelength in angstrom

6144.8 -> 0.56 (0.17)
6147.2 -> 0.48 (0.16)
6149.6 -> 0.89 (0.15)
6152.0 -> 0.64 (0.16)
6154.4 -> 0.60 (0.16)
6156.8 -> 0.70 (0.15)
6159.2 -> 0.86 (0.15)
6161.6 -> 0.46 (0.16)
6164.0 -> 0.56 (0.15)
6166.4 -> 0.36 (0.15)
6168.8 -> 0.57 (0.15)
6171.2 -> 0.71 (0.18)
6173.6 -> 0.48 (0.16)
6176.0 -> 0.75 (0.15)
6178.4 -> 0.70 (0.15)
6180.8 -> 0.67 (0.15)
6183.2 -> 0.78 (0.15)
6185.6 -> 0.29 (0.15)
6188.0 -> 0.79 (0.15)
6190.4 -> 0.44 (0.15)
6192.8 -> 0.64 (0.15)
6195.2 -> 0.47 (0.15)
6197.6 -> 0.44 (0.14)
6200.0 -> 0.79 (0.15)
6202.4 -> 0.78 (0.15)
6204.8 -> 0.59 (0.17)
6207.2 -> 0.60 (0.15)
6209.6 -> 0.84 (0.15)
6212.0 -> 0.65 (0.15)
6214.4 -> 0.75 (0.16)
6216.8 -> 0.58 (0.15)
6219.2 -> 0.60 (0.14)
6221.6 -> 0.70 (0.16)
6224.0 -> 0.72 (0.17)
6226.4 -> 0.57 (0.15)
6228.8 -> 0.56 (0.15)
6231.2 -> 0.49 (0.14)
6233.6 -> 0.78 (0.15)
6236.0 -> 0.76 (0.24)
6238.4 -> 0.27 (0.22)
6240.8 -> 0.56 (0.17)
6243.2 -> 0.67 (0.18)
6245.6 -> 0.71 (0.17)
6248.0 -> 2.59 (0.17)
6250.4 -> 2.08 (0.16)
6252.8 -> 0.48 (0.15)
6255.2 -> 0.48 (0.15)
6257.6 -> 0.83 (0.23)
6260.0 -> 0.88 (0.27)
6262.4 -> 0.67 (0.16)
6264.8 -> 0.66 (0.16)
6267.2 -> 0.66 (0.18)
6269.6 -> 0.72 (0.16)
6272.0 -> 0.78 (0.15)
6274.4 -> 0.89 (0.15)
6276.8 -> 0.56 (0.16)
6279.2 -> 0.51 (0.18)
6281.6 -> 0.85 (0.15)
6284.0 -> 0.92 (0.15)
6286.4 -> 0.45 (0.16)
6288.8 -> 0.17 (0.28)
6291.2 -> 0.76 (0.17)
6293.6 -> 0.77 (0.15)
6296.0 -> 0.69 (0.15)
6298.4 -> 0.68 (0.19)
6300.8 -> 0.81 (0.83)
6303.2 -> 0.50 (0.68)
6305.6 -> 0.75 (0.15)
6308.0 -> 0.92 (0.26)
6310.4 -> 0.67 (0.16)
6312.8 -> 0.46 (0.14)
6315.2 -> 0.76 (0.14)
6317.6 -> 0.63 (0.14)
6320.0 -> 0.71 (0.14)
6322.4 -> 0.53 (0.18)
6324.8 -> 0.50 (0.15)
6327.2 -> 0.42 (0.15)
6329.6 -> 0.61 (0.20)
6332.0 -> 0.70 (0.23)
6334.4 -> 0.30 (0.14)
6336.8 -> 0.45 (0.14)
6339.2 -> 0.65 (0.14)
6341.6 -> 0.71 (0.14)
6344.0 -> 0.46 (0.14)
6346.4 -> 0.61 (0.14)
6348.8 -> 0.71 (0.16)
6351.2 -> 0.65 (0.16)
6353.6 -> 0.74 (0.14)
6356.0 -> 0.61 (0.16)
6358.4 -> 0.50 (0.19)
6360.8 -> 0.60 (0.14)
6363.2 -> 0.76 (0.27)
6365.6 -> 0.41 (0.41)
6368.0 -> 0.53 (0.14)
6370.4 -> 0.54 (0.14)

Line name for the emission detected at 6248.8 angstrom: H-gamma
